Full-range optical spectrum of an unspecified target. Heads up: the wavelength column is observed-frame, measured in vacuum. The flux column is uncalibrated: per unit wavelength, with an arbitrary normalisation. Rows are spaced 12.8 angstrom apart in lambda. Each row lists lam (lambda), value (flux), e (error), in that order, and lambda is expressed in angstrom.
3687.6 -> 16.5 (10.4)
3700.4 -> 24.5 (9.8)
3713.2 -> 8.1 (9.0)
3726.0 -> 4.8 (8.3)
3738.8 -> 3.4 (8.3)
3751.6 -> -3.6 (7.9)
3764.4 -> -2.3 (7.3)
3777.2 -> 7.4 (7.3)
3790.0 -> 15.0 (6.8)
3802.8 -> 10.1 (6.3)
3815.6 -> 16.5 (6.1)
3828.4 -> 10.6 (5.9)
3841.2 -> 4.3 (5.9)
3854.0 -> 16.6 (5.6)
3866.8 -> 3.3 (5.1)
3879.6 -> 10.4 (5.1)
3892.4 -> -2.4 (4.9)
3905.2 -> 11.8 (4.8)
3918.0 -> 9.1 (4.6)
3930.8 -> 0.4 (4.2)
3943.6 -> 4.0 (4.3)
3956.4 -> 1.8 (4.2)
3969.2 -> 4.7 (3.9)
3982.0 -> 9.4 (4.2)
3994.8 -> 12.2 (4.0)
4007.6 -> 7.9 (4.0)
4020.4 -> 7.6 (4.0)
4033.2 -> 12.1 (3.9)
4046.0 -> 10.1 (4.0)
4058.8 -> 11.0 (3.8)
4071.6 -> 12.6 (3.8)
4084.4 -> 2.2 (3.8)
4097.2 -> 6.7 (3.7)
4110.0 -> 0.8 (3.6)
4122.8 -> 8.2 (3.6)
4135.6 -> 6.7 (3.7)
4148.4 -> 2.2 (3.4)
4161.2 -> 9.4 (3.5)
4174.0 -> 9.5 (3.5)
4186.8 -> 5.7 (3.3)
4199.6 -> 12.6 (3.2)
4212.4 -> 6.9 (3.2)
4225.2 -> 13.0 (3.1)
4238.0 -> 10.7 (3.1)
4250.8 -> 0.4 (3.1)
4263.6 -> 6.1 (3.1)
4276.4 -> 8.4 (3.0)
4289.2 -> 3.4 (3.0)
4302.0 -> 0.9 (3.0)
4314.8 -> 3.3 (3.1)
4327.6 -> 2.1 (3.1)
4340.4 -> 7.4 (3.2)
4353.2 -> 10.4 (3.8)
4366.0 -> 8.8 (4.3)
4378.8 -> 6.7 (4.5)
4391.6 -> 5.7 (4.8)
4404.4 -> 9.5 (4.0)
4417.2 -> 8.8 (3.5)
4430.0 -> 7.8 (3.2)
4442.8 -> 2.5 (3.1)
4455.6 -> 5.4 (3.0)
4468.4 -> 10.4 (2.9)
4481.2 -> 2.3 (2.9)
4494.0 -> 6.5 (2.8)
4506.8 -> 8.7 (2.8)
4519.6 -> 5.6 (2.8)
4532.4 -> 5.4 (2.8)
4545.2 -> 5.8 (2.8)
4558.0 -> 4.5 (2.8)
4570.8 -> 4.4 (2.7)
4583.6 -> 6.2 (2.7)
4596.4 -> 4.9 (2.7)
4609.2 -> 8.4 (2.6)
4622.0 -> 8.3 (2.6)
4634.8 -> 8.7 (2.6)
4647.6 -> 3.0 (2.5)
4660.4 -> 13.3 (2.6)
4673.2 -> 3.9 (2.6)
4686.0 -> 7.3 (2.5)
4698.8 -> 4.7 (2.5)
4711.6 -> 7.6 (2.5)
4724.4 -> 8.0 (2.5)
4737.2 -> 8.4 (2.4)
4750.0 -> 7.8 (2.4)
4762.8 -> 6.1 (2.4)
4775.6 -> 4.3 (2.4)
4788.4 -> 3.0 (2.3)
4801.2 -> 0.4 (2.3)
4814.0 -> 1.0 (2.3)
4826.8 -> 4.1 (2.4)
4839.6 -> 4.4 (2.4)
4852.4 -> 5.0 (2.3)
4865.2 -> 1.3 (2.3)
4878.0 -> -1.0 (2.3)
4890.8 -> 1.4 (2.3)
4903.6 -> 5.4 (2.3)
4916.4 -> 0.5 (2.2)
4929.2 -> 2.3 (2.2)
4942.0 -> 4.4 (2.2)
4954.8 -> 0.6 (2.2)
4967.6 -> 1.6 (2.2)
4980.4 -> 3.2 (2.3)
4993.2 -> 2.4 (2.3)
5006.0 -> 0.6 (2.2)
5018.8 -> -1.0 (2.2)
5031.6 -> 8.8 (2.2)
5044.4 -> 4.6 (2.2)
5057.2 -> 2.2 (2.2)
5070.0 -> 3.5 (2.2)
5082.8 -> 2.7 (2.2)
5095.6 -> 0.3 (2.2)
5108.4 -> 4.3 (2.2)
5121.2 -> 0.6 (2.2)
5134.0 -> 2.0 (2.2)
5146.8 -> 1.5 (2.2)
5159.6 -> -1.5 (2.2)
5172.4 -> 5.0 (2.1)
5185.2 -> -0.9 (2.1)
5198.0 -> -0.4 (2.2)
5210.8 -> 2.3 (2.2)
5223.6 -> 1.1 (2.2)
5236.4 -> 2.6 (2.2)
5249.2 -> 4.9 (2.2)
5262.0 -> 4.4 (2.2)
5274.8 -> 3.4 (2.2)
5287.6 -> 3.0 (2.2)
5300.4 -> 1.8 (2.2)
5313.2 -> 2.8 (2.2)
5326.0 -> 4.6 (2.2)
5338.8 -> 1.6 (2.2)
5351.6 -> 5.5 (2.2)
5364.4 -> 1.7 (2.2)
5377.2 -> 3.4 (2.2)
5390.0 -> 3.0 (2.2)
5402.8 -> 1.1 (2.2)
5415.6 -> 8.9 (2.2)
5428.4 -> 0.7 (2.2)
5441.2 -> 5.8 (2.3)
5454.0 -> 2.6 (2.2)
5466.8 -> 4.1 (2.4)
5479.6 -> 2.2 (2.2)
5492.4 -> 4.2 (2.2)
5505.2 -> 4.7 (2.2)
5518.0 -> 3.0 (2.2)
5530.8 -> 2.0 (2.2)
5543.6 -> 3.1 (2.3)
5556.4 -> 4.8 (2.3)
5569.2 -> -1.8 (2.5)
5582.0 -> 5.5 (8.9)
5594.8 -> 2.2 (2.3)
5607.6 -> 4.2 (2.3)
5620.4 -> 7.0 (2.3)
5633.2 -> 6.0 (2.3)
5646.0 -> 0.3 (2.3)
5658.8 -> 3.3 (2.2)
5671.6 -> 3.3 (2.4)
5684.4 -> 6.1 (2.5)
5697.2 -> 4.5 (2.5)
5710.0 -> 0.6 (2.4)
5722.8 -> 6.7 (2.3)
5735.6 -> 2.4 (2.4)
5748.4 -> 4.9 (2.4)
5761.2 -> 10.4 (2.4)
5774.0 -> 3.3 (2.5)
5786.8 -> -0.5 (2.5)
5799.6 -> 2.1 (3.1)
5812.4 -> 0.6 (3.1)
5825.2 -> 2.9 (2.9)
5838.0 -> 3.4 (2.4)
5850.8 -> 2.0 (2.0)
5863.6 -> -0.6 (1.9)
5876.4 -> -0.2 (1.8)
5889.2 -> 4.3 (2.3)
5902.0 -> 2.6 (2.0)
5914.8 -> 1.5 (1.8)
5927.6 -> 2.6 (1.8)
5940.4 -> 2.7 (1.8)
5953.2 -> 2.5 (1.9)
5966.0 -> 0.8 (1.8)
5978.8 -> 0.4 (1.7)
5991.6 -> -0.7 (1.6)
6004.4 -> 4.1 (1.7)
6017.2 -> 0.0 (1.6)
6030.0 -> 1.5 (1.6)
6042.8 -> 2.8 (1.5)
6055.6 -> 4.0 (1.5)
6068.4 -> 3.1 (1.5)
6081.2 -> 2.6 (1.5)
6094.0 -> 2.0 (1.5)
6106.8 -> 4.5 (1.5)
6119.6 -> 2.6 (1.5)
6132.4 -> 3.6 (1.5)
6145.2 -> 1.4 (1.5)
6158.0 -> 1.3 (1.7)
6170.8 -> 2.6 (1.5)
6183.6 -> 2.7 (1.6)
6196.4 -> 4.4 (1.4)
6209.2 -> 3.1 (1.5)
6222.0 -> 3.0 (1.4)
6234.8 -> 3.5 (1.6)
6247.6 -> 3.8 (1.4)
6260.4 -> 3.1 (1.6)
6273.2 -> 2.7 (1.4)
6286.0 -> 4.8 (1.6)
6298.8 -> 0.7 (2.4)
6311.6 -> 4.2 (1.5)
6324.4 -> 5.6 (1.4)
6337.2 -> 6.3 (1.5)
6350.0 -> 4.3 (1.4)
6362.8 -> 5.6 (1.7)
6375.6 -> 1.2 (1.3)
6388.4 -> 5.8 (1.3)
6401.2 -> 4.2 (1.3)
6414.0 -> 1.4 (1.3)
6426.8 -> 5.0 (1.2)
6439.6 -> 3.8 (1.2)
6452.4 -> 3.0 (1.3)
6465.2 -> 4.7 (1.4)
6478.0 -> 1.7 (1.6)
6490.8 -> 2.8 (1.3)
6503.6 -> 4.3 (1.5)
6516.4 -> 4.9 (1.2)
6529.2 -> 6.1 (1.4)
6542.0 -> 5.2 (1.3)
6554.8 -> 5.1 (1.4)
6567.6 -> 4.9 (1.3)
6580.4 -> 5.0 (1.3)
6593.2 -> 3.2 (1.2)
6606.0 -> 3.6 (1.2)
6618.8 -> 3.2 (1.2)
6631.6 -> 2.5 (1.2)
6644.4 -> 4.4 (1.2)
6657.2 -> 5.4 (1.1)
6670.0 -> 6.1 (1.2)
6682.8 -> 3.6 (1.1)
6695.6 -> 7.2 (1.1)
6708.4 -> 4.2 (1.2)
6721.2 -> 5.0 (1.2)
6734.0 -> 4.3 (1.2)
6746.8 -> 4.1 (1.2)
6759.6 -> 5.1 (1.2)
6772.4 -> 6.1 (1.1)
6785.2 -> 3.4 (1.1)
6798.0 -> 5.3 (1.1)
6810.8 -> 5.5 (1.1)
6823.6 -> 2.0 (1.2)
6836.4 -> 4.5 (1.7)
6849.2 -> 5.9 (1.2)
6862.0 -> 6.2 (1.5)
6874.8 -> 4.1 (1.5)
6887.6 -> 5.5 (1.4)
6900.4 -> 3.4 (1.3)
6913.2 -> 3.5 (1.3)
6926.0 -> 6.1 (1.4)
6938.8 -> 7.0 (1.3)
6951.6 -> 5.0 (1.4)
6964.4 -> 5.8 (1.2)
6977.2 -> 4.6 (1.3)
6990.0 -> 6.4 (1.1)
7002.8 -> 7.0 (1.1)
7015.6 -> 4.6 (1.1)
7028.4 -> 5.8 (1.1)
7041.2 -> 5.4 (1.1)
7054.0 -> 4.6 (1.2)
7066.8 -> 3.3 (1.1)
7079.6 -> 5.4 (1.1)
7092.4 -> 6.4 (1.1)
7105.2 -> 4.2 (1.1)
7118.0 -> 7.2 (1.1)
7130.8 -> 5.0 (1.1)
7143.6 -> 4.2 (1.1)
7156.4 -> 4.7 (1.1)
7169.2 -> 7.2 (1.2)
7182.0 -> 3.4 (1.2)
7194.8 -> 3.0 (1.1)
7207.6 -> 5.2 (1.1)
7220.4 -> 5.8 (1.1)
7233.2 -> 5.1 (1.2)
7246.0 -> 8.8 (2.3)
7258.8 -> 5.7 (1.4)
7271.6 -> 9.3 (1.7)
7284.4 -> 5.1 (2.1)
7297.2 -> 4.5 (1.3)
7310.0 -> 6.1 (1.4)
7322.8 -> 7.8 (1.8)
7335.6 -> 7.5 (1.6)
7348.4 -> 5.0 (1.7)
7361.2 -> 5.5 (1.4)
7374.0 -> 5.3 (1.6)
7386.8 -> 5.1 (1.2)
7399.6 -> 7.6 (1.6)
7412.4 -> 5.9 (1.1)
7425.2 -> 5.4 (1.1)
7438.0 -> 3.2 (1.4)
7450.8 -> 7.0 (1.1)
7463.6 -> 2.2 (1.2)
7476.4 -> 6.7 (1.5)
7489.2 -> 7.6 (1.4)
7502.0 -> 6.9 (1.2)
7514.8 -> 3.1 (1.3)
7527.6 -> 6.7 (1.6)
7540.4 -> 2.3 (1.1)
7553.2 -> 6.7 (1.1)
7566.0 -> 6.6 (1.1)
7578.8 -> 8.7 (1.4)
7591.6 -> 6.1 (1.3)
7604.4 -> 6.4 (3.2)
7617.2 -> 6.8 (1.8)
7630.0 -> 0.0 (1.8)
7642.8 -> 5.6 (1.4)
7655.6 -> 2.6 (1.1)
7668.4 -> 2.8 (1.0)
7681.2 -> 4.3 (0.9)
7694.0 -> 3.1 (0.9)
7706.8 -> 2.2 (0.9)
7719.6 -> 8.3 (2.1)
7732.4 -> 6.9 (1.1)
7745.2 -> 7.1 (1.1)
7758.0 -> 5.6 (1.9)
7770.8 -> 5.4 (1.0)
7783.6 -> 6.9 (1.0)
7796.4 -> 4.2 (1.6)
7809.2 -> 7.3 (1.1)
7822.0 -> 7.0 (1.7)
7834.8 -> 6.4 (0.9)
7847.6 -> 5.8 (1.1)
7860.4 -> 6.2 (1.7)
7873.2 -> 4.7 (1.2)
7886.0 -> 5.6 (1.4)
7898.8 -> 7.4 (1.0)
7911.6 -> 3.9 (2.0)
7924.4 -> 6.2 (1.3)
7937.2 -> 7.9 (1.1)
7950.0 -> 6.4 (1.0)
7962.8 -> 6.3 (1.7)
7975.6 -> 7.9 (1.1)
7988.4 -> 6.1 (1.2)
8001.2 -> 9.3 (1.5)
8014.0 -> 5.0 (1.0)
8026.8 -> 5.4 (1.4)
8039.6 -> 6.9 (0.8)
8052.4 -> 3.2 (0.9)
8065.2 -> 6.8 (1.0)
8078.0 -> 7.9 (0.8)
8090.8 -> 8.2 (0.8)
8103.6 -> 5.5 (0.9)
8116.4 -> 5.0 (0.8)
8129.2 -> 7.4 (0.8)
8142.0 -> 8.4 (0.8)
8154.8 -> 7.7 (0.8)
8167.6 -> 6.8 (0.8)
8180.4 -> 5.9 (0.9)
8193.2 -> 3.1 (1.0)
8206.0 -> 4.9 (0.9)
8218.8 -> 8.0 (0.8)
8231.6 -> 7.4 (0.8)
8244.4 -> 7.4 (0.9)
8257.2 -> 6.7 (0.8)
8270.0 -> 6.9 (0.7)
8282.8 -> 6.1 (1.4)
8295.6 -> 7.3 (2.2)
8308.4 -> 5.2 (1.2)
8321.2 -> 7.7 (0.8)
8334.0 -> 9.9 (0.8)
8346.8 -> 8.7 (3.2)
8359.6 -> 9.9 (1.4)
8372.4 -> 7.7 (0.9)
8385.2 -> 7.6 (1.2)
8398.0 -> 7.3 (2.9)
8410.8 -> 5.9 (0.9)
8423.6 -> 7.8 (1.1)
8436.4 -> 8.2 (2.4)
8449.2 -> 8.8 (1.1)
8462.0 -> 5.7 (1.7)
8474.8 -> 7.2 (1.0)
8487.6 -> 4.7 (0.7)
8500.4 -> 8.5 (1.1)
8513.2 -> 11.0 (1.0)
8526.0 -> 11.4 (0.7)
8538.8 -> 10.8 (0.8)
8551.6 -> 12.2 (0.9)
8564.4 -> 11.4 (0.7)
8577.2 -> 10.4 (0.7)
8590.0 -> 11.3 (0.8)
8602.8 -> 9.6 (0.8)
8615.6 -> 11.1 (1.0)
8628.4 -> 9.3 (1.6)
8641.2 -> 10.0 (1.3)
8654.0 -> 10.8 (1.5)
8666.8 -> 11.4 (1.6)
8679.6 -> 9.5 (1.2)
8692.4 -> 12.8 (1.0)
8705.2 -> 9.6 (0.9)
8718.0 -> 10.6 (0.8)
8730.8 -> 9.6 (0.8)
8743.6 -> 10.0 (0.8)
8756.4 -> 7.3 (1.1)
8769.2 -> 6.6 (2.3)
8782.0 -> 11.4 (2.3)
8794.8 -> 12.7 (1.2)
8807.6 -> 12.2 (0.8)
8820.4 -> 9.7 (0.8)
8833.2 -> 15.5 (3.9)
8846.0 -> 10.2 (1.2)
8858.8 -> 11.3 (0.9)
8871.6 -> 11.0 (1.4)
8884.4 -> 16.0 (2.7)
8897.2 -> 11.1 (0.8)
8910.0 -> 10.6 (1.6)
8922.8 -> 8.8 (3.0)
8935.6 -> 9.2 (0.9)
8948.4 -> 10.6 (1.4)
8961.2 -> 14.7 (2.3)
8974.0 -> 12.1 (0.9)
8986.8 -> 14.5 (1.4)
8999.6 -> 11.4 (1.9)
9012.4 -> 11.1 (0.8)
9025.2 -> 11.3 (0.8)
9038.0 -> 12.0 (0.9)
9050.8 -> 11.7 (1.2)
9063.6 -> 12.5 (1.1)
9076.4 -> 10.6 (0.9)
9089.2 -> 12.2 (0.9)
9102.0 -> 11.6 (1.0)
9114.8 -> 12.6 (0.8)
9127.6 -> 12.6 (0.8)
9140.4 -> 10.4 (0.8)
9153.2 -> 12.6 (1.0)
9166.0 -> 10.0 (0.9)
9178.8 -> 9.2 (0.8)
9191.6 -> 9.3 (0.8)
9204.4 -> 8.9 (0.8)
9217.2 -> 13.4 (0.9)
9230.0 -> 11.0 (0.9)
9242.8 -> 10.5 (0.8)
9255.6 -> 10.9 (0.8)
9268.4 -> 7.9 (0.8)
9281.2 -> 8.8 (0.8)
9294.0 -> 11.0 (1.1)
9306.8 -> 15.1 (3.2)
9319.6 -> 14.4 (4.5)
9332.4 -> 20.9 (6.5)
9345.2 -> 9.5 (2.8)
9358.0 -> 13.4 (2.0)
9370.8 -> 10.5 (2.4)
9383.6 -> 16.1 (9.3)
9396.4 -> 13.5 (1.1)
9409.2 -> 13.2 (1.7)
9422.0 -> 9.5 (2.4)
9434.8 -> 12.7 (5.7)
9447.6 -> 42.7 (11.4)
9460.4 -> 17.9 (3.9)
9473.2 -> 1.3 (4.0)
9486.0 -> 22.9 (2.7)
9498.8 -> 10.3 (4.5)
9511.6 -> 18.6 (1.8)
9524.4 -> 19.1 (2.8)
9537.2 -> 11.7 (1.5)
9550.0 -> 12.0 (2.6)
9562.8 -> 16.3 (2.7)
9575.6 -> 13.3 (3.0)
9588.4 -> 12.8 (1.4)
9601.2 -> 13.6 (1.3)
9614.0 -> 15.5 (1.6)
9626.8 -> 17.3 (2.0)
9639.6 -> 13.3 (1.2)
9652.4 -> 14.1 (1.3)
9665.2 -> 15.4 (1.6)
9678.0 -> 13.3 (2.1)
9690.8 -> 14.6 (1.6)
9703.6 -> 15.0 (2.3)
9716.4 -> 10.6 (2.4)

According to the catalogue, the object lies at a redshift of 1.14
